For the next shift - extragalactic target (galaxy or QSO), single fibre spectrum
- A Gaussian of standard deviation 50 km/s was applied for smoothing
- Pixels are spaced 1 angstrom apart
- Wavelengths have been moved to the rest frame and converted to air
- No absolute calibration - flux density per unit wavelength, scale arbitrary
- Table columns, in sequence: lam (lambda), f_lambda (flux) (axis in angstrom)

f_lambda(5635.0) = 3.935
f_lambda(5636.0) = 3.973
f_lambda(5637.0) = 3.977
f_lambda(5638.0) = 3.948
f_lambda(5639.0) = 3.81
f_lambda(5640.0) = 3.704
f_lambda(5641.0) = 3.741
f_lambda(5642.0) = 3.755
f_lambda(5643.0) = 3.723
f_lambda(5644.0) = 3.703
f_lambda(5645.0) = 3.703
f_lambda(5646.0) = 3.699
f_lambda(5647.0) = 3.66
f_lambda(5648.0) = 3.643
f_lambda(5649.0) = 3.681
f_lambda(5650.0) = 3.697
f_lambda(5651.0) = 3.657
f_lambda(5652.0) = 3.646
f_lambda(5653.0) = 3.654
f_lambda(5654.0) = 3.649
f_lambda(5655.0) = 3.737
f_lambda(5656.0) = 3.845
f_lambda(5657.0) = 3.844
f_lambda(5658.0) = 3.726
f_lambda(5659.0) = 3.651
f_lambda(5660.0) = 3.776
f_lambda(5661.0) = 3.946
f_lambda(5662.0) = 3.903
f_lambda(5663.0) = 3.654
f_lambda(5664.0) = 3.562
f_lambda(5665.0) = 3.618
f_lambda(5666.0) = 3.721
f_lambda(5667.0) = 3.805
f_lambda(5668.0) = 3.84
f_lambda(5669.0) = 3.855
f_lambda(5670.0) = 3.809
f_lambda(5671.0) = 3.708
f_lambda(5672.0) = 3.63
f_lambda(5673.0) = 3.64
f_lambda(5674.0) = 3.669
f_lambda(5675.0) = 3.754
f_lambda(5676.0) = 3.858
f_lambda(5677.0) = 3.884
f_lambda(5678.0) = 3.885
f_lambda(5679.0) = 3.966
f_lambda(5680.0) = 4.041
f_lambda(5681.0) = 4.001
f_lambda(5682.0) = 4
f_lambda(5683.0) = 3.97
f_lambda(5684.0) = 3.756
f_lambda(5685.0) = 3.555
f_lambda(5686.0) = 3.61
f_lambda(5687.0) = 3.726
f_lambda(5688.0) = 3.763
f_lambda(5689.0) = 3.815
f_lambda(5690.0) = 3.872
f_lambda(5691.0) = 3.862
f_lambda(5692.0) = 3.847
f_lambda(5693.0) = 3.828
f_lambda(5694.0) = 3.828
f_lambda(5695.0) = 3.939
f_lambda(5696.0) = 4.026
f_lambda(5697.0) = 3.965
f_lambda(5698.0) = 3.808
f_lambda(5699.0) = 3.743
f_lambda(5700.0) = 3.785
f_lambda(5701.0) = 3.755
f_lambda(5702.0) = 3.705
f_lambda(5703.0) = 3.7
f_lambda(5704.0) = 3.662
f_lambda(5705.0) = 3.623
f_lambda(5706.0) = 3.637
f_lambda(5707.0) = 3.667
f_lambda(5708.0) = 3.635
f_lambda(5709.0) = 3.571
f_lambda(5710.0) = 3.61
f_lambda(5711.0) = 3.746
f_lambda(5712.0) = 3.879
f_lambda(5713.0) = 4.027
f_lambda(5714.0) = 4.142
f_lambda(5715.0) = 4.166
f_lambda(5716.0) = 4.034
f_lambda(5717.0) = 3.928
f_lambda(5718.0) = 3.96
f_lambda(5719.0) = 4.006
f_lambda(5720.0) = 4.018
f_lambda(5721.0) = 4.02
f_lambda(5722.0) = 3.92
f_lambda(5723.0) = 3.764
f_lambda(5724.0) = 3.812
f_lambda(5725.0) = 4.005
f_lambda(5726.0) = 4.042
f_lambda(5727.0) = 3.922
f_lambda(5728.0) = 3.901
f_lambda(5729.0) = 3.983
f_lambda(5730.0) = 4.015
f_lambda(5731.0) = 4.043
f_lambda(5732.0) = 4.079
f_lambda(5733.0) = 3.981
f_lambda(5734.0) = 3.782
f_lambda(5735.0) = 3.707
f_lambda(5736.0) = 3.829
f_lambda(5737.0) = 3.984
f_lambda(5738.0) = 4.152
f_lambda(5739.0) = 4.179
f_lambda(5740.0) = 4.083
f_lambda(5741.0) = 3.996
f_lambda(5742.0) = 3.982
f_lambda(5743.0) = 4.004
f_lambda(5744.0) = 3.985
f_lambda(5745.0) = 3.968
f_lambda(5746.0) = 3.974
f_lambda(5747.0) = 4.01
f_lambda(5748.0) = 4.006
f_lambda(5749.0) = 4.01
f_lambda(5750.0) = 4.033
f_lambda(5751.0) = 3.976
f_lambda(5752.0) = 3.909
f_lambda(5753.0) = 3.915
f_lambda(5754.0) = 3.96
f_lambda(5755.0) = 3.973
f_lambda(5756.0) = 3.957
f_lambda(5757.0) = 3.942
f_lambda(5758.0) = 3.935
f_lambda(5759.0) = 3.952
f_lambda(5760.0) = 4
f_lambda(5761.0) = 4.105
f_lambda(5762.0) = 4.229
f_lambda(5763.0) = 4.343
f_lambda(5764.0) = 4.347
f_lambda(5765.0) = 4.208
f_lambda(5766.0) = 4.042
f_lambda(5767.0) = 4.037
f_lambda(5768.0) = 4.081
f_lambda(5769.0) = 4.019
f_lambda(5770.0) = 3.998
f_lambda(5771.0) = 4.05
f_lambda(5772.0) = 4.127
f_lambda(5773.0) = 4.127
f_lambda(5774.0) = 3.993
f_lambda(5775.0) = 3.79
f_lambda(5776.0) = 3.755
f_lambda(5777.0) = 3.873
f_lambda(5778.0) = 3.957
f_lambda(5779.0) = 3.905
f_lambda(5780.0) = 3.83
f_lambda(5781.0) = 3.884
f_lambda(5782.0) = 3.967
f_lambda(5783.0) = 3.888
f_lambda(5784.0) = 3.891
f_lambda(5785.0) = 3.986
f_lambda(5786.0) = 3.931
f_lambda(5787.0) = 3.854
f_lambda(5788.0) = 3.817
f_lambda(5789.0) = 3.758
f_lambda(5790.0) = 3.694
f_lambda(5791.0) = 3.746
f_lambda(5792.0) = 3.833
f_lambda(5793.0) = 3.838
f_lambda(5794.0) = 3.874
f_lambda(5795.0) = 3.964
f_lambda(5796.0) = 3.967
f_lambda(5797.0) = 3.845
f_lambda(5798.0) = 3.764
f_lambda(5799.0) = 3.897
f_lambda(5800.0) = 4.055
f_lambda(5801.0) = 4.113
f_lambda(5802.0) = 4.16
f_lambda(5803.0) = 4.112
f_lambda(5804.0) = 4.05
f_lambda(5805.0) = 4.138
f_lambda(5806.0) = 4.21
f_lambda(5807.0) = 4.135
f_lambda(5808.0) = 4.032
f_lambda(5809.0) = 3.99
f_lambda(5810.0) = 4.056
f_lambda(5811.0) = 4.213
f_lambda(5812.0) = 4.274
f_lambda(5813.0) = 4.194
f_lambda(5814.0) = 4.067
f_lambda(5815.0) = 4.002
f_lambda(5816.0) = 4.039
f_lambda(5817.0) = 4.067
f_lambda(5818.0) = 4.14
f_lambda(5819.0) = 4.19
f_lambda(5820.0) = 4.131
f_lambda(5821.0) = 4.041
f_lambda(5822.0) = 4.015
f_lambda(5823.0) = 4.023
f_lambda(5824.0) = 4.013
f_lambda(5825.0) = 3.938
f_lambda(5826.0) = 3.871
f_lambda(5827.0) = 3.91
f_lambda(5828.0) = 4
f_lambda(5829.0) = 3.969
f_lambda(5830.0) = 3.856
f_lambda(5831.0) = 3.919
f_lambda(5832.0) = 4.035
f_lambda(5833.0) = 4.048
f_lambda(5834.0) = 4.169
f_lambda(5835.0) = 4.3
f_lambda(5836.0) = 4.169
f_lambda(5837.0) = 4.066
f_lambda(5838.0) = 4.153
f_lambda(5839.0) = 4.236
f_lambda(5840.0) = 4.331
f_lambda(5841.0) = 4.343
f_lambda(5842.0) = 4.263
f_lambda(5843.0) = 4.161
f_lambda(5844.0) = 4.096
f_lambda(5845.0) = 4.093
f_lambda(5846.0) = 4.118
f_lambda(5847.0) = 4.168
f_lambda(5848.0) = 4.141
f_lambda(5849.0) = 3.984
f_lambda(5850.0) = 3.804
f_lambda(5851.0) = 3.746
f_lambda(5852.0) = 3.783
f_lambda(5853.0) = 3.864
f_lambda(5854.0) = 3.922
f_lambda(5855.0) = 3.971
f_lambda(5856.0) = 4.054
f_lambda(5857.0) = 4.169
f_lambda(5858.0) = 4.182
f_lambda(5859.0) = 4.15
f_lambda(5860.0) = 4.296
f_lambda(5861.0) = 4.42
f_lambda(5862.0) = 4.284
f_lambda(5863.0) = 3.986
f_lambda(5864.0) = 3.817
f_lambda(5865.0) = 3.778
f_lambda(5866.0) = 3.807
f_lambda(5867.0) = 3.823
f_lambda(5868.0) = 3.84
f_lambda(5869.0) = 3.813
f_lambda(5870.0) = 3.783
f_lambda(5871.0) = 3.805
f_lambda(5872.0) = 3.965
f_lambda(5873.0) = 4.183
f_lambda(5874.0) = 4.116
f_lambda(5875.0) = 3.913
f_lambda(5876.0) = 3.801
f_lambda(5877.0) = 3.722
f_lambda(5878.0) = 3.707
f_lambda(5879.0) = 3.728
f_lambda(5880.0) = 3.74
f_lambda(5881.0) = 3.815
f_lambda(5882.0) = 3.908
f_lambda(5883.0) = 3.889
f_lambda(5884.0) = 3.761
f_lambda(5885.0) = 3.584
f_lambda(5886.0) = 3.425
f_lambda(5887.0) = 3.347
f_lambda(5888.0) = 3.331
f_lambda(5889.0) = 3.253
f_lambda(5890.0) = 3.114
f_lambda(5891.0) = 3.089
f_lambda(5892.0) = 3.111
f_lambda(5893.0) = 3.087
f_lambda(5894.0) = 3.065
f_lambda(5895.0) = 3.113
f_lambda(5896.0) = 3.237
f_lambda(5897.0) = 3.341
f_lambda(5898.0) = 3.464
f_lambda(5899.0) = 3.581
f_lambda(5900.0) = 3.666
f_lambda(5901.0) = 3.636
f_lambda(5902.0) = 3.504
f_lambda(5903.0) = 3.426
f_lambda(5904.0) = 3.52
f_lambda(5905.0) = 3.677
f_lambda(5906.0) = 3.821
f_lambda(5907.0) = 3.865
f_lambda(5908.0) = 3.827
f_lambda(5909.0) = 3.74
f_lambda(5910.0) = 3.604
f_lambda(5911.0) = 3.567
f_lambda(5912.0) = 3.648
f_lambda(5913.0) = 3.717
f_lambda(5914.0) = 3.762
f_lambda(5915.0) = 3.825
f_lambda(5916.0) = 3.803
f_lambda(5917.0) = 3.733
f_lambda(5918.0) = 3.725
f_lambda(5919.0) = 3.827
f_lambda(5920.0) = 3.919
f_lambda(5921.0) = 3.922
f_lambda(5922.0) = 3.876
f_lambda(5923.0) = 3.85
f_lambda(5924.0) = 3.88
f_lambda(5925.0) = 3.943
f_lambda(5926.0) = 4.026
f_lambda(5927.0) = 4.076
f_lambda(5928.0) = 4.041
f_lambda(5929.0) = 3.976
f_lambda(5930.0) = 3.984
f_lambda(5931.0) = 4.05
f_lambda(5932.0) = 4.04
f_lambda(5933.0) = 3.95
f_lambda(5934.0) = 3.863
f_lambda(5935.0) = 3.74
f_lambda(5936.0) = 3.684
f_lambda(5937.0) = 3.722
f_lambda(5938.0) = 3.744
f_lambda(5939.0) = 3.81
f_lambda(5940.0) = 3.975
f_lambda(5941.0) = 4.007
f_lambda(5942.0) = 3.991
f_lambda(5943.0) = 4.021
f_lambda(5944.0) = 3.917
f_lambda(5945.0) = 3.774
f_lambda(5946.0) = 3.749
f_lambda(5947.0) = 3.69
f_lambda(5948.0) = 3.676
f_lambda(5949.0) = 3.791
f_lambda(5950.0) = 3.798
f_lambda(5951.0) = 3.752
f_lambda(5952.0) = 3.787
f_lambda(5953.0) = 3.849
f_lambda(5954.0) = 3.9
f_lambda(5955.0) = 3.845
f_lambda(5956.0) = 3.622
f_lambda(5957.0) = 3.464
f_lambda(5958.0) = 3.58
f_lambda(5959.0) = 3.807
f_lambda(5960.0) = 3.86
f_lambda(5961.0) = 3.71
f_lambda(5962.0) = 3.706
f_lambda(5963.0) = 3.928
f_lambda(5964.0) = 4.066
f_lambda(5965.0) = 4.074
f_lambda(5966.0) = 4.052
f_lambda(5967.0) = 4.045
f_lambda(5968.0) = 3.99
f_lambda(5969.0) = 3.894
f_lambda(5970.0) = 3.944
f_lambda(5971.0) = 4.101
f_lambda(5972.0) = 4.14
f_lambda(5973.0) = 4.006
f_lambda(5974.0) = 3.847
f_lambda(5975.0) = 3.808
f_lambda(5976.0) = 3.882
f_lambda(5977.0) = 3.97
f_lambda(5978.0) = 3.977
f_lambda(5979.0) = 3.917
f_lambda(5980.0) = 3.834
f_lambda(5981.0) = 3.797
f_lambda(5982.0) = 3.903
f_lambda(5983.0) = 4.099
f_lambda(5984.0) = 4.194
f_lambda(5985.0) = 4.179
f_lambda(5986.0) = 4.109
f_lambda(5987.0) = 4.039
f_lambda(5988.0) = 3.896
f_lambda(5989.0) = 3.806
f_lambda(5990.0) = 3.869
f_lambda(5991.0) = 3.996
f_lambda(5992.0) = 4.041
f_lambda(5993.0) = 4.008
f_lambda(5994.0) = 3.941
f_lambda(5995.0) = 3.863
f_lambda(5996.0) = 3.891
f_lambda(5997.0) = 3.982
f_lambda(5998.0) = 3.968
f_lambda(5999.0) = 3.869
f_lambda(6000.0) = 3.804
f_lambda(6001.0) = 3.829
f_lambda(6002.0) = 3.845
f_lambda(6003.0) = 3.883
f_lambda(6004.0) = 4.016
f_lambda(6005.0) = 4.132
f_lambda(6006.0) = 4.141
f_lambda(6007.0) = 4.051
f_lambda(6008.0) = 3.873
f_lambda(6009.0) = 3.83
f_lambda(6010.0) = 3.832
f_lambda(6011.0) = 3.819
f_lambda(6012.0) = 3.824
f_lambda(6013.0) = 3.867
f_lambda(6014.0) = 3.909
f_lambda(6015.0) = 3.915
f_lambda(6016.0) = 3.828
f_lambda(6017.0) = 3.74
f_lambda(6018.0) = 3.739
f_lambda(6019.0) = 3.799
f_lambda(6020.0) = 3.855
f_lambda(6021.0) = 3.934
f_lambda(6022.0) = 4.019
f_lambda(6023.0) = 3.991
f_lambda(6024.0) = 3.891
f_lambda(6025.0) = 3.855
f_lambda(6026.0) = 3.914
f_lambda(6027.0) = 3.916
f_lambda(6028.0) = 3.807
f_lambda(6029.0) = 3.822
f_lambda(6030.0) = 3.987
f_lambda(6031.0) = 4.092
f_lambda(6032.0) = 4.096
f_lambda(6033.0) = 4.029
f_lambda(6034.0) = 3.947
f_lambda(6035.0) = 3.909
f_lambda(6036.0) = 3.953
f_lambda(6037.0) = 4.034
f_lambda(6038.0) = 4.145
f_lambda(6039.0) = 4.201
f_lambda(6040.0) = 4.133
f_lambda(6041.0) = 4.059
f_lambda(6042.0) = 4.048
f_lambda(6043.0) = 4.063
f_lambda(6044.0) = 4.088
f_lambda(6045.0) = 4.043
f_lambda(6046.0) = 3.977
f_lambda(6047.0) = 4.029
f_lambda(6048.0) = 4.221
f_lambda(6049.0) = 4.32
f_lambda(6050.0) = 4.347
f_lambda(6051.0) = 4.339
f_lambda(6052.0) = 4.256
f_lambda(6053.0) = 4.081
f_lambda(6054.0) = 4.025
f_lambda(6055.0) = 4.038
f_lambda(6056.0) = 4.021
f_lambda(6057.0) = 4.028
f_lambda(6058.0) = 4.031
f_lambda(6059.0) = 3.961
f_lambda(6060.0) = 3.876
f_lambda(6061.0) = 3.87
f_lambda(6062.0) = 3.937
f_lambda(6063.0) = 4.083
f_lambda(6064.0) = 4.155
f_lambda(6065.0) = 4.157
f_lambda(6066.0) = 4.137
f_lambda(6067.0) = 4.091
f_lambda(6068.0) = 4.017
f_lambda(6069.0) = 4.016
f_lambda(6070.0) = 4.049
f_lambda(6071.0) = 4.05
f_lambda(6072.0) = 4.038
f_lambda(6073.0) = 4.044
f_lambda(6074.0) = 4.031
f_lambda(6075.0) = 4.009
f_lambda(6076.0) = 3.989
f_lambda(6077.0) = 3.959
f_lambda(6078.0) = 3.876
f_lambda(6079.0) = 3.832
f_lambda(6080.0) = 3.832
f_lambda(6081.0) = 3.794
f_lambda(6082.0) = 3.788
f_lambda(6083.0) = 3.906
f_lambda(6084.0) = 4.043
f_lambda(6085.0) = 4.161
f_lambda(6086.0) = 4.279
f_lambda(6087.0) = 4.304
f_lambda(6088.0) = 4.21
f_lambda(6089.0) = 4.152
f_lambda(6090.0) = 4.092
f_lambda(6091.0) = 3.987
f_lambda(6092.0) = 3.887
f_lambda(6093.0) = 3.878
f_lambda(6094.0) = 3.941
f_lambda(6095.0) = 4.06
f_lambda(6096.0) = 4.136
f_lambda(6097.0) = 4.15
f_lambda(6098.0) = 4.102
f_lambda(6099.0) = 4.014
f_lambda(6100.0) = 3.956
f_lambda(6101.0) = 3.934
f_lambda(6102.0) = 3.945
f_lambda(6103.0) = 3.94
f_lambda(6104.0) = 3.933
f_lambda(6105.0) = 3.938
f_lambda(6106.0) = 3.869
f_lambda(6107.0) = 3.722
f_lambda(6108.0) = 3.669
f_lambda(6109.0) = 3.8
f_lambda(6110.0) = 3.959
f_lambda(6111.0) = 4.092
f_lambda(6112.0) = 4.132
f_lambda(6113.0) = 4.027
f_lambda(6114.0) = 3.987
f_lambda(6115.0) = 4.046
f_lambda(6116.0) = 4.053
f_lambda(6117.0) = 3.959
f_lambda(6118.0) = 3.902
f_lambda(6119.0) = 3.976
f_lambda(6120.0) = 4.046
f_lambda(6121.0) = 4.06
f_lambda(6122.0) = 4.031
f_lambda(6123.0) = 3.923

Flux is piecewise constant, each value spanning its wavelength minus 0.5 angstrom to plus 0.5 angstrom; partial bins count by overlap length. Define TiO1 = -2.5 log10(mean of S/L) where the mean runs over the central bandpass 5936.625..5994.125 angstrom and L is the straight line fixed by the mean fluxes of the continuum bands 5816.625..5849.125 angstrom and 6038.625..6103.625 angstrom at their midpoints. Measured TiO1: 0.047 mag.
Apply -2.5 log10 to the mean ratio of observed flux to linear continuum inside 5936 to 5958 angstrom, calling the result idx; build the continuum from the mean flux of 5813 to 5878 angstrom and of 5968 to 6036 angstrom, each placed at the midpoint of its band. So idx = 0.05 mag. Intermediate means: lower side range 4.03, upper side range 3.93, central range 3.8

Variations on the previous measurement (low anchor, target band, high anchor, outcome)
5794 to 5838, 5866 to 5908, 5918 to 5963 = 0.09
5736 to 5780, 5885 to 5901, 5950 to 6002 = 0.19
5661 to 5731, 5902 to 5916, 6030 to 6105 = 0.07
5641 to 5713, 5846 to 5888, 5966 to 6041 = -0.01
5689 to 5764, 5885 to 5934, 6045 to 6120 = 0.09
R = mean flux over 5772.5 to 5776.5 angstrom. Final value 3.92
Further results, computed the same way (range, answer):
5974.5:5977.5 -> 3.89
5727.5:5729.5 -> 3.94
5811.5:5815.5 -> 4.13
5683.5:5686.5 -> 3.64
